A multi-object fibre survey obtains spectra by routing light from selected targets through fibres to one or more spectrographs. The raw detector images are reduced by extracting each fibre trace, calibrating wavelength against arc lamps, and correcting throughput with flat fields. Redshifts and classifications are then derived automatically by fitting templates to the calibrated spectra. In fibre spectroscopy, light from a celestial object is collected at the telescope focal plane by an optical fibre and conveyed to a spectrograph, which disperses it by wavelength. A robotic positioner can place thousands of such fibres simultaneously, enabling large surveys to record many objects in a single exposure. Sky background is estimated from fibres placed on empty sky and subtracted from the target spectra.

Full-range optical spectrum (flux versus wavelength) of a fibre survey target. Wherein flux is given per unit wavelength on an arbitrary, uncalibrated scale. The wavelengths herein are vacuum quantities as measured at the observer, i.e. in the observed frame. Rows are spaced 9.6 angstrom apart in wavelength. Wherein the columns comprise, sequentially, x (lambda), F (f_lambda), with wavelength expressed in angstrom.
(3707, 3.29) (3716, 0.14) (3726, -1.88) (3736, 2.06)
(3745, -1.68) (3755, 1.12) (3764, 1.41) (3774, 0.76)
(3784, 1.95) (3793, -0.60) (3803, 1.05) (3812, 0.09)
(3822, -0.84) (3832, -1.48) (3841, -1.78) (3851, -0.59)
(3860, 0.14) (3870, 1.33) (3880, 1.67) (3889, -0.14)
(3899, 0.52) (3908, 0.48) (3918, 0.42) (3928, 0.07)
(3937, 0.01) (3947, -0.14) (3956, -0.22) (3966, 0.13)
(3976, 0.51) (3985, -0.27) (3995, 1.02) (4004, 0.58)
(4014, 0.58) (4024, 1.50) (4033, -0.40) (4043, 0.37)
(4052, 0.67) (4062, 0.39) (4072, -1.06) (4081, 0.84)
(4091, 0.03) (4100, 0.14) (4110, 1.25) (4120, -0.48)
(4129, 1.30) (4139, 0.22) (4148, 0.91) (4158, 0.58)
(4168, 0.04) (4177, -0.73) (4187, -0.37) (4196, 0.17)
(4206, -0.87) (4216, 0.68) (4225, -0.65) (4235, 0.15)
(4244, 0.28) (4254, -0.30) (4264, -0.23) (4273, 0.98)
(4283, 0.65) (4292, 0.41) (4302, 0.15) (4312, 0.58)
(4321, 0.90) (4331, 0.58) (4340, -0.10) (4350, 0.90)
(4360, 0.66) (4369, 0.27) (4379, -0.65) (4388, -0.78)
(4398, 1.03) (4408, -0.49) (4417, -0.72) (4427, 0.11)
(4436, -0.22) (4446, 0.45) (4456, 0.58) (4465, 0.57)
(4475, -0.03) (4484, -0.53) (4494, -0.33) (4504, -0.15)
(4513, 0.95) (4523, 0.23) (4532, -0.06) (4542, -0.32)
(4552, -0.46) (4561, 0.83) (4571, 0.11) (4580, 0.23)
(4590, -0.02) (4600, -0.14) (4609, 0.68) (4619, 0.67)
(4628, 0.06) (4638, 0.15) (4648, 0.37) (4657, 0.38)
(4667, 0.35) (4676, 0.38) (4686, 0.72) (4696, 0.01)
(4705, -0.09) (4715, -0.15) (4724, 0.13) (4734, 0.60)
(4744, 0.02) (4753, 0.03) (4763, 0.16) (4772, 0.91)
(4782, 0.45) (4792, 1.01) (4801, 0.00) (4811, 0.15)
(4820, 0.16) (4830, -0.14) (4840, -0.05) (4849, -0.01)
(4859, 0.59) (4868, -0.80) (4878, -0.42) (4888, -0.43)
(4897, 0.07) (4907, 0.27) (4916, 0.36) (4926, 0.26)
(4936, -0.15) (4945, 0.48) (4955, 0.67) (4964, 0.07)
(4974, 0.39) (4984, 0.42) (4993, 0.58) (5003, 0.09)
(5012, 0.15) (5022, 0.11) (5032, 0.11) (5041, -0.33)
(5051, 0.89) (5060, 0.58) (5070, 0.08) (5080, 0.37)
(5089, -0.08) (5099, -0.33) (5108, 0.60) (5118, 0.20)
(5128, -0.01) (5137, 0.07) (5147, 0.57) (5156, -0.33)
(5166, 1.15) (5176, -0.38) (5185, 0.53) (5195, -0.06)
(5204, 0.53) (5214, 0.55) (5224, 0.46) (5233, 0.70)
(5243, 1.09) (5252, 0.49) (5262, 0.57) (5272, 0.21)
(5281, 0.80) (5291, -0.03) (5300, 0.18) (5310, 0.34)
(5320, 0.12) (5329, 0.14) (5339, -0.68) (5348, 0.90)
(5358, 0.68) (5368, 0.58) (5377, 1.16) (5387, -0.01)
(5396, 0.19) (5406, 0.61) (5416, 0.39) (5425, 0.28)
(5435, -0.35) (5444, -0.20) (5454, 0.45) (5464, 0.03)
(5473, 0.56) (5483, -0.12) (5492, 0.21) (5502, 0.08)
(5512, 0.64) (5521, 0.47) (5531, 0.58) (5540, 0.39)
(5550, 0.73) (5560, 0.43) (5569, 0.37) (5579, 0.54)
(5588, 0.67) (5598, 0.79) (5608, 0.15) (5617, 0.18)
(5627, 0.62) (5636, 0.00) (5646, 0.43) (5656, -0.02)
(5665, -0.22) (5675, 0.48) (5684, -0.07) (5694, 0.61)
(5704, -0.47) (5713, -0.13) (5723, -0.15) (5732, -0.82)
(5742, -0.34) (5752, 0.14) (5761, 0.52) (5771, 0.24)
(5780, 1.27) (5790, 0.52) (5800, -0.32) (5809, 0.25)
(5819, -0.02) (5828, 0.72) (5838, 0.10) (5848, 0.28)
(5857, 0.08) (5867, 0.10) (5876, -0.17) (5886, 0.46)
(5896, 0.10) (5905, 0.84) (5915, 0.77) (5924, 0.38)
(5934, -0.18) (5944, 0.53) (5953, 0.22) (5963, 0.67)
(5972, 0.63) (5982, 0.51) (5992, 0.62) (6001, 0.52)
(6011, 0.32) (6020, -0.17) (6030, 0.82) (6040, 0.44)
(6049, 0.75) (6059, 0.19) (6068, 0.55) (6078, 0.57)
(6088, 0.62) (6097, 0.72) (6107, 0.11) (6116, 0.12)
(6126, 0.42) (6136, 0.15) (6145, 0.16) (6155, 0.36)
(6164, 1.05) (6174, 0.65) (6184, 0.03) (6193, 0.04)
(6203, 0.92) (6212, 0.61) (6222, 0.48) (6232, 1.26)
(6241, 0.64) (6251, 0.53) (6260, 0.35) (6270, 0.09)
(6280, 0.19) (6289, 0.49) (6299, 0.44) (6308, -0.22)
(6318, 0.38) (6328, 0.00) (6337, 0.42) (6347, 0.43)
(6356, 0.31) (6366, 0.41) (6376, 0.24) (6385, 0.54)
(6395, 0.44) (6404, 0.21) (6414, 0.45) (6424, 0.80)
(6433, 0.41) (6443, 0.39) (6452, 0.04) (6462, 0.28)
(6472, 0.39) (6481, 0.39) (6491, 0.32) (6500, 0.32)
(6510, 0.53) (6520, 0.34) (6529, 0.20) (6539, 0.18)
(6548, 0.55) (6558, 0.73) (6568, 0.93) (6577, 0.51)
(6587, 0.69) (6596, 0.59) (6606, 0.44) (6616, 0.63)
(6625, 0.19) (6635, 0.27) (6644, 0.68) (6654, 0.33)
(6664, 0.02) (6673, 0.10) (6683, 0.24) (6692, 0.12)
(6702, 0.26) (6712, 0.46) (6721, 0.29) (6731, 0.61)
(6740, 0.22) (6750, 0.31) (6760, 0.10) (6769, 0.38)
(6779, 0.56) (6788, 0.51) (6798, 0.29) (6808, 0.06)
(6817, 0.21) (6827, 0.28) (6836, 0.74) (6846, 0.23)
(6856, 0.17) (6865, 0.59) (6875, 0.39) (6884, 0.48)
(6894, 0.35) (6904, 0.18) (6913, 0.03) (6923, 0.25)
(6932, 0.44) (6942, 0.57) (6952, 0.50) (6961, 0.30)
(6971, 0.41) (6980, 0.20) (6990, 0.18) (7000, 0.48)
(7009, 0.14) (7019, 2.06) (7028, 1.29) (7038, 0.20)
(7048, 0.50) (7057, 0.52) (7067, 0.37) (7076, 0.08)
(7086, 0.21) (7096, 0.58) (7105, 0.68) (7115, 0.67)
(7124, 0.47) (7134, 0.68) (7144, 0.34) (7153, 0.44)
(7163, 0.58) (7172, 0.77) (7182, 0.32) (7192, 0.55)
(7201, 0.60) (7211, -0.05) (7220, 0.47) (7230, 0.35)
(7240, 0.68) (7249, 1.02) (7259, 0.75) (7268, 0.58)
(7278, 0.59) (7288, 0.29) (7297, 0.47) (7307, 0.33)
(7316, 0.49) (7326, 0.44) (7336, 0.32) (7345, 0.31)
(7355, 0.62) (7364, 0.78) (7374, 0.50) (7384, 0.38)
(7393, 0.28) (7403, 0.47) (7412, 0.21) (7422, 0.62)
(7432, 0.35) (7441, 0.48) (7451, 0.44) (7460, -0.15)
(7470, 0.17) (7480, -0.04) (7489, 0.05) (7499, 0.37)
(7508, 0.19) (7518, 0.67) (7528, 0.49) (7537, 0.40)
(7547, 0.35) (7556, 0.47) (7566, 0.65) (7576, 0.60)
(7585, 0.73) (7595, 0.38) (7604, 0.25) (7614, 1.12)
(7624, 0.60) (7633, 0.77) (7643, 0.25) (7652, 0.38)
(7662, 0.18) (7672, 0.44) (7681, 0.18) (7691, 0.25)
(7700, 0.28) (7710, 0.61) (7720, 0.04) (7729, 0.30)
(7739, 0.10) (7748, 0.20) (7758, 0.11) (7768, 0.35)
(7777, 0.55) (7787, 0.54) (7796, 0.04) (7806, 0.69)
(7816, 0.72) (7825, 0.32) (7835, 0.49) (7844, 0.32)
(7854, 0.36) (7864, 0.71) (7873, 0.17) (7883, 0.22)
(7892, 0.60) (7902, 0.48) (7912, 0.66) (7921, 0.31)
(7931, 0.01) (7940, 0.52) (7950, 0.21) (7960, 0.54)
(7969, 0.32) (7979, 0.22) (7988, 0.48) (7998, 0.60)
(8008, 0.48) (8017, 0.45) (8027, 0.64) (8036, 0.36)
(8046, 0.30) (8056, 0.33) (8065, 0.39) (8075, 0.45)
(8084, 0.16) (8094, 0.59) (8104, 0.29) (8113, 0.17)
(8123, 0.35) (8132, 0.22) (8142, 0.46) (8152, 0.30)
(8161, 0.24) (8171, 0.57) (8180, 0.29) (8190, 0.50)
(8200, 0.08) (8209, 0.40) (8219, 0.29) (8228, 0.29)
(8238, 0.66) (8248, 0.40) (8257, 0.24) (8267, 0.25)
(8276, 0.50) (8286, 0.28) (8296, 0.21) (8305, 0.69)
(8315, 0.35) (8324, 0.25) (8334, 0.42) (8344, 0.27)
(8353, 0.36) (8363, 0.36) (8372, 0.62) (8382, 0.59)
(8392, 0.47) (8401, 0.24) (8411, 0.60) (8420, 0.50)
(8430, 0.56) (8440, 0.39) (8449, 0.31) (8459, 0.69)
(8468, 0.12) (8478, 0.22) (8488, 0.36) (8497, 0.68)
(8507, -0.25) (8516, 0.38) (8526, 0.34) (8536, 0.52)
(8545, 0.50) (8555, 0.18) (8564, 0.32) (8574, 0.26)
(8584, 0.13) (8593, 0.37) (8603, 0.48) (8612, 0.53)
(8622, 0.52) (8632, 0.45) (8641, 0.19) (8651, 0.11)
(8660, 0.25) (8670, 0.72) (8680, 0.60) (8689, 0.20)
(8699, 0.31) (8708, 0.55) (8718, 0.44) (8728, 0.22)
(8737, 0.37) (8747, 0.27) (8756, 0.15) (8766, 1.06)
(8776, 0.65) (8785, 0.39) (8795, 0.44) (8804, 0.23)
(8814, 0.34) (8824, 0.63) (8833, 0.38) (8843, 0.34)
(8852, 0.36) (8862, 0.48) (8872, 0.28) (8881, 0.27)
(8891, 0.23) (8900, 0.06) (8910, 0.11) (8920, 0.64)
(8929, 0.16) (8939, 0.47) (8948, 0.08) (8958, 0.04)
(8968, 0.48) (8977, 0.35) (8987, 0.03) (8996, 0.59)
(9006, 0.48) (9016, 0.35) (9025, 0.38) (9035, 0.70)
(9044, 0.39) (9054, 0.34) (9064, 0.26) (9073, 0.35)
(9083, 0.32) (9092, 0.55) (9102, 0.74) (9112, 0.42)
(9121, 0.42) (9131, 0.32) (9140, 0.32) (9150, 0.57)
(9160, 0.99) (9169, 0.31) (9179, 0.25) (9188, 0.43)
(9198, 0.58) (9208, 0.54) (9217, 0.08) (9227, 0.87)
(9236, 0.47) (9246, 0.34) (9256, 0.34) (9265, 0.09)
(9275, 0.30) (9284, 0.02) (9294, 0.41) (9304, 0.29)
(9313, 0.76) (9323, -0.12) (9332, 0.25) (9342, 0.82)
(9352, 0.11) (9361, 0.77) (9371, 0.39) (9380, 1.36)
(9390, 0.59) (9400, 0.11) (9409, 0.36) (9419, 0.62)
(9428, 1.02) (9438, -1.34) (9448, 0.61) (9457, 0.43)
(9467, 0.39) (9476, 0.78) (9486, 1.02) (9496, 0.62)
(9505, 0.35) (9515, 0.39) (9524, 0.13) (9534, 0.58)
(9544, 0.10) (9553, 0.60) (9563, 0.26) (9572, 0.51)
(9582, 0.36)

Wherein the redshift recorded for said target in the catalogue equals 0.883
